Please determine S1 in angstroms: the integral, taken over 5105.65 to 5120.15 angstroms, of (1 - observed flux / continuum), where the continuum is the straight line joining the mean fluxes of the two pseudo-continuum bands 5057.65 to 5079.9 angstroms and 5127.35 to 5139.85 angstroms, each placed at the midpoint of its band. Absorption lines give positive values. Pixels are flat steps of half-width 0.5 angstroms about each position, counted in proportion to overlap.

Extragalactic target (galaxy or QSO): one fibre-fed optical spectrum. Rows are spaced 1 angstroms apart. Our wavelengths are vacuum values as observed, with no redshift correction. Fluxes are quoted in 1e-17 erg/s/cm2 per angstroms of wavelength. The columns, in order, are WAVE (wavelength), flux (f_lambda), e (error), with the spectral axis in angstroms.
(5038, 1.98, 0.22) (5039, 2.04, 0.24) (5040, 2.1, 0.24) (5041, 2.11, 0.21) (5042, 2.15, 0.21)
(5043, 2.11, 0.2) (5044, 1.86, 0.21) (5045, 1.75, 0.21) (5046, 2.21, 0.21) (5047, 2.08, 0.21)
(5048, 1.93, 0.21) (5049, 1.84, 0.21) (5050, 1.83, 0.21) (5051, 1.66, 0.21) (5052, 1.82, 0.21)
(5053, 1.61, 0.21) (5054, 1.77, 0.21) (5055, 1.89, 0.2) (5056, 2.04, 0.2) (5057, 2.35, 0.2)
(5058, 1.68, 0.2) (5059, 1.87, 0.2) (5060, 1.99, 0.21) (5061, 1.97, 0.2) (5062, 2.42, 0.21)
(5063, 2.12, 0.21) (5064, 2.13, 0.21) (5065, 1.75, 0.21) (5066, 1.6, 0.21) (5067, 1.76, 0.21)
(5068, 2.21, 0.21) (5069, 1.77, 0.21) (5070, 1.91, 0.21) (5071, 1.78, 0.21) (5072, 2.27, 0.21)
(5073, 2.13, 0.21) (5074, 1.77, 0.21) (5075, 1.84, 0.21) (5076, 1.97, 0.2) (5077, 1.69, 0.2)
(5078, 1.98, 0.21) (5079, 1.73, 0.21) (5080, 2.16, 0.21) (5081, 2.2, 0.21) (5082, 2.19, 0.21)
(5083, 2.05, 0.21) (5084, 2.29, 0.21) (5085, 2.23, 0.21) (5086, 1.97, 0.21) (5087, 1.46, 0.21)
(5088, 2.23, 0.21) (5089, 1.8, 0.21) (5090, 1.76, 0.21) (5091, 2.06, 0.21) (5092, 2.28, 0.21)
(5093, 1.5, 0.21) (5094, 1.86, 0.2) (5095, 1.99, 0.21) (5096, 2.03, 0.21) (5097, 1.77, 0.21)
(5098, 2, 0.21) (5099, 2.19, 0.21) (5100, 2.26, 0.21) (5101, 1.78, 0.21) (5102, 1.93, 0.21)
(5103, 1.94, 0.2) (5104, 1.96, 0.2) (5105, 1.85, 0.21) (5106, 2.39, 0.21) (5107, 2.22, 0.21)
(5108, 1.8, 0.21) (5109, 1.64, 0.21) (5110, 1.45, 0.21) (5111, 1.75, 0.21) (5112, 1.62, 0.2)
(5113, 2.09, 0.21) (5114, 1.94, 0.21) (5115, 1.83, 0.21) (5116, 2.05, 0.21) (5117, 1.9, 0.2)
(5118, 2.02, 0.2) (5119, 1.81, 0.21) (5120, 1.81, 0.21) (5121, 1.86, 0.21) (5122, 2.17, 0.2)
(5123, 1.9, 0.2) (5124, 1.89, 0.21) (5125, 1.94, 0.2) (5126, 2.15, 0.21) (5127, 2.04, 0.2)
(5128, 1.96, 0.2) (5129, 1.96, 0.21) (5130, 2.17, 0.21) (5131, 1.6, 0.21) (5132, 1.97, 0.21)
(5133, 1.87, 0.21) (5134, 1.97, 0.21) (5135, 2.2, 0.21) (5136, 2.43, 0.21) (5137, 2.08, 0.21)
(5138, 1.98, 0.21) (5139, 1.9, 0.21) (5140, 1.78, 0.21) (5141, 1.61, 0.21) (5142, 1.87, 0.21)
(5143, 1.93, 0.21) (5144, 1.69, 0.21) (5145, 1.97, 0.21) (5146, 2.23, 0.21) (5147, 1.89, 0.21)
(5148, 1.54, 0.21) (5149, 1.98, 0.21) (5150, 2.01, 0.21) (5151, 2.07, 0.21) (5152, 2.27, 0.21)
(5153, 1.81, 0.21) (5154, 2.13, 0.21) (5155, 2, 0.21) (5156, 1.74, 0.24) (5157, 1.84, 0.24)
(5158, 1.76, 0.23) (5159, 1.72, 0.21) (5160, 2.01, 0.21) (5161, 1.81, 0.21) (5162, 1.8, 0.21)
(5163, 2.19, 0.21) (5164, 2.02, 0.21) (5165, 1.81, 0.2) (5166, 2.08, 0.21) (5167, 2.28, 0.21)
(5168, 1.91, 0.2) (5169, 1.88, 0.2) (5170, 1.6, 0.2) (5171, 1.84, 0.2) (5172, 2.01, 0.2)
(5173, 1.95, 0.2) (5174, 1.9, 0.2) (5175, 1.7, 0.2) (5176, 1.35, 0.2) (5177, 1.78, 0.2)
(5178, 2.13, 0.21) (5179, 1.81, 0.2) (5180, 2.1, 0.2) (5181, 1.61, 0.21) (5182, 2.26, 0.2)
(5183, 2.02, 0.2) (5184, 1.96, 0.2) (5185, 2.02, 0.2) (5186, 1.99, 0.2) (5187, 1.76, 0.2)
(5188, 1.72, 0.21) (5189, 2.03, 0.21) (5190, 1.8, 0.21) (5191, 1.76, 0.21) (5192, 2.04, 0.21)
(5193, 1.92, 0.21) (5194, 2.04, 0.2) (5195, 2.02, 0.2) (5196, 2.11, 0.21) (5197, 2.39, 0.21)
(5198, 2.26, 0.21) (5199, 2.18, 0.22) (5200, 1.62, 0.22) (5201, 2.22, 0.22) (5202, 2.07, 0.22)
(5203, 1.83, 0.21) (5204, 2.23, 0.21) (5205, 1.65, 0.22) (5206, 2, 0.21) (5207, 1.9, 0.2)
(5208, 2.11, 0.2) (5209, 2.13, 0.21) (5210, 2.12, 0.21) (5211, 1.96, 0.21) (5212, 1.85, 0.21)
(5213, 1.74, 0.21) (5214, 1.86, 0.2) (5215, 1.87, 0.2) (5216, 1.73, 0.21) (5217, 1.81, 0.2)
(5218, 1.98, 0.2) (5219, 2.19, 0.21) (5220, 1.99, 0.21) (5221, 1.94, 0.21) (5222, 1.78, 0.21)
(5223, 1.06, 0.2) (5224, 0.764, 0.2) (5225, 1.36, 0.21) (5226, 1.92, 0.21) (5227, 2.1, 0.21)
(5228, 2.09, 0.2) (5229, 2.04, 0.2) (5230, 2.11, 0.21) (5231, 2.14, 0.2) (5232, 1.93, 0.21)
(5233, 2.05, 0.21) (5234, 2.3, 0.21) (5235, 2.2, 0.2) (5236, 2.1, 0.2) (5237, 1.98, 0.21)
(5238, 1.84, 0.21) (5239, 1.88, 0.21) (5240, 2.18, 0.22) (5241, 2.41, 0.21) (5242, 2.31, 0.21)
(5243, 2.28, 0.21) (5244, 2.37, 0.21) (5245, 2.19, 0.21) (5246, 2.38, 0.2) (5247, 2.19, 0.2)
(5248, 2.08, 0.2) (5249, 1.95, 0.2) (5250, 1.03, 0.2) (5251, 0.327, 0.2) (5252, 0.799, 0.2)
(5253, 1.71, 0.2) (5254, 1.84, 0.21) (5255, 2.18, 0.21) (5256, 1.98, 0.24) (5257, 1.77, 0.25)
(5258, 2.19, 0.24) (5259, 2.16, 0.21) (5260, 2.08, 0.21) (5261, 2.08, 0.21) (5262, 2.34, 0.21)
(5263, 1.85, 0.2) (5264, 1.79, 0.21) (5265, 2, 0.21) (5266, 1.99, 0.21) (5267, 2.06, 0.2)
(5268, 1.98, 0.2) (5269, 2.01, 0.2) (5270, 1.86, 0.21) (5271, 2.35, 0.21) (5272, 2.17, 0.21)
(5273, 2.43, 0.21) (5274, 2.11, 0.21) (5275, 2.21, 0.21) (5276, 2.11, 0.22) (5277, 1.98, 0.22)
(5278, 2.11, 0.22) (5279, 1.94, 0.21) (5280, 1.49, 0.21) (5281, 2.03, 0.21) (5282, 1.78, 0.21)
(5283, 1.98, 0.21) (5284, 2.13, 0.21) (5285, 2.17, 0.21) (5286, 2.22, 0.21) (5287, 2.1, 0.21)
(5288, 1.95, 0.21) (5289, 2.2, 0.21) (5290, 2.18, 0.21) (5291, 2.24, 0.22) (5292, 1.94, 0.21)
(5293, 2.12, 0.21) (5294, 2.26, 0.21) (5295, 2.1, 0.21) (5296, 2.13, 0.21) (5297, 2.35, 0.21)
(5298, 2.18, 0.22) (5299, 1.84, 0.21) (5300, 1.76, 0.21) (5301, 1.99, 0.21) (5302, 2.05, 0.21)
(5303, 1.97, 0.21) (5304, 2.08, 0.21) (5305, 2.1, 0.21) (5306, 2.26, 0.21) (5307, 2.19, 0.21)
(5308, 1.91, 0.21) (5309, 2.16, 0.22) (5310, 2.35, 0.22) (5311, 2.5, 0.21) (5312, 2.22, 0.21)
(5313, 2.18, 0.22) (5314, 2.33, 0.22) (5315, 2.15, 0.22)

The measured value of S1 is 0.7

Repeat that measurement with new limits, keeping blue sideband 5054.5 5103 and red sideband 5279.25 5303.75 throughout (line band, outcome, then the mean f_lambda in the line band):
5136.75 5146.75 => 0.5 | 1.9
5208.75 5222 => 0.6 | 1.93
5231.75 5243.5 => -0.6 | 2.13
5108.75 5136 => 0.9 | 1.92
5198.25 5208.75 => 0.1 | 1.99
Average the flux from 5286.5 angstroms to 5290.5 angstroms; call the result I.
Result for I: 2.11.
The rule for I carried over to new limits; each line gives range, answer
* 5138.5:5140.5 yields 1.84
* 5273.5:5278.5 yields 2.1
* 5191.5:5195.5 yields 2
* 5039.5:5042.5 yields 2.12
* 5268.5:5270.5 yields 1.94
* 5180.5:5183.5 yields 1.96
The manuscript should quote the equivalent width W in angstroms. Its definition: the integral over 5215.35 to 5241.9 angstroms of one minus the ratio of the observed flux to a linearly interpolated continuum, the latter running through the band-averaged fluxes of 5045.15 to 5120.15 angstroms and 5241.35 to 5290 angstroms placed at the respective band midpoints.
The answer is 0.72 angstroms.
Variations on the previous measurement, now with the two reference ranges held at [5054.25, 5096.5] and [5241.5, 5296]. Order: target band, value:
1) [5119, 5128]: 0.07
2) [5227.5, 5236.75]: -0.50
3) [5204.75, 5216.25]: 0.42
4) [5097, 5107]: -0.29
